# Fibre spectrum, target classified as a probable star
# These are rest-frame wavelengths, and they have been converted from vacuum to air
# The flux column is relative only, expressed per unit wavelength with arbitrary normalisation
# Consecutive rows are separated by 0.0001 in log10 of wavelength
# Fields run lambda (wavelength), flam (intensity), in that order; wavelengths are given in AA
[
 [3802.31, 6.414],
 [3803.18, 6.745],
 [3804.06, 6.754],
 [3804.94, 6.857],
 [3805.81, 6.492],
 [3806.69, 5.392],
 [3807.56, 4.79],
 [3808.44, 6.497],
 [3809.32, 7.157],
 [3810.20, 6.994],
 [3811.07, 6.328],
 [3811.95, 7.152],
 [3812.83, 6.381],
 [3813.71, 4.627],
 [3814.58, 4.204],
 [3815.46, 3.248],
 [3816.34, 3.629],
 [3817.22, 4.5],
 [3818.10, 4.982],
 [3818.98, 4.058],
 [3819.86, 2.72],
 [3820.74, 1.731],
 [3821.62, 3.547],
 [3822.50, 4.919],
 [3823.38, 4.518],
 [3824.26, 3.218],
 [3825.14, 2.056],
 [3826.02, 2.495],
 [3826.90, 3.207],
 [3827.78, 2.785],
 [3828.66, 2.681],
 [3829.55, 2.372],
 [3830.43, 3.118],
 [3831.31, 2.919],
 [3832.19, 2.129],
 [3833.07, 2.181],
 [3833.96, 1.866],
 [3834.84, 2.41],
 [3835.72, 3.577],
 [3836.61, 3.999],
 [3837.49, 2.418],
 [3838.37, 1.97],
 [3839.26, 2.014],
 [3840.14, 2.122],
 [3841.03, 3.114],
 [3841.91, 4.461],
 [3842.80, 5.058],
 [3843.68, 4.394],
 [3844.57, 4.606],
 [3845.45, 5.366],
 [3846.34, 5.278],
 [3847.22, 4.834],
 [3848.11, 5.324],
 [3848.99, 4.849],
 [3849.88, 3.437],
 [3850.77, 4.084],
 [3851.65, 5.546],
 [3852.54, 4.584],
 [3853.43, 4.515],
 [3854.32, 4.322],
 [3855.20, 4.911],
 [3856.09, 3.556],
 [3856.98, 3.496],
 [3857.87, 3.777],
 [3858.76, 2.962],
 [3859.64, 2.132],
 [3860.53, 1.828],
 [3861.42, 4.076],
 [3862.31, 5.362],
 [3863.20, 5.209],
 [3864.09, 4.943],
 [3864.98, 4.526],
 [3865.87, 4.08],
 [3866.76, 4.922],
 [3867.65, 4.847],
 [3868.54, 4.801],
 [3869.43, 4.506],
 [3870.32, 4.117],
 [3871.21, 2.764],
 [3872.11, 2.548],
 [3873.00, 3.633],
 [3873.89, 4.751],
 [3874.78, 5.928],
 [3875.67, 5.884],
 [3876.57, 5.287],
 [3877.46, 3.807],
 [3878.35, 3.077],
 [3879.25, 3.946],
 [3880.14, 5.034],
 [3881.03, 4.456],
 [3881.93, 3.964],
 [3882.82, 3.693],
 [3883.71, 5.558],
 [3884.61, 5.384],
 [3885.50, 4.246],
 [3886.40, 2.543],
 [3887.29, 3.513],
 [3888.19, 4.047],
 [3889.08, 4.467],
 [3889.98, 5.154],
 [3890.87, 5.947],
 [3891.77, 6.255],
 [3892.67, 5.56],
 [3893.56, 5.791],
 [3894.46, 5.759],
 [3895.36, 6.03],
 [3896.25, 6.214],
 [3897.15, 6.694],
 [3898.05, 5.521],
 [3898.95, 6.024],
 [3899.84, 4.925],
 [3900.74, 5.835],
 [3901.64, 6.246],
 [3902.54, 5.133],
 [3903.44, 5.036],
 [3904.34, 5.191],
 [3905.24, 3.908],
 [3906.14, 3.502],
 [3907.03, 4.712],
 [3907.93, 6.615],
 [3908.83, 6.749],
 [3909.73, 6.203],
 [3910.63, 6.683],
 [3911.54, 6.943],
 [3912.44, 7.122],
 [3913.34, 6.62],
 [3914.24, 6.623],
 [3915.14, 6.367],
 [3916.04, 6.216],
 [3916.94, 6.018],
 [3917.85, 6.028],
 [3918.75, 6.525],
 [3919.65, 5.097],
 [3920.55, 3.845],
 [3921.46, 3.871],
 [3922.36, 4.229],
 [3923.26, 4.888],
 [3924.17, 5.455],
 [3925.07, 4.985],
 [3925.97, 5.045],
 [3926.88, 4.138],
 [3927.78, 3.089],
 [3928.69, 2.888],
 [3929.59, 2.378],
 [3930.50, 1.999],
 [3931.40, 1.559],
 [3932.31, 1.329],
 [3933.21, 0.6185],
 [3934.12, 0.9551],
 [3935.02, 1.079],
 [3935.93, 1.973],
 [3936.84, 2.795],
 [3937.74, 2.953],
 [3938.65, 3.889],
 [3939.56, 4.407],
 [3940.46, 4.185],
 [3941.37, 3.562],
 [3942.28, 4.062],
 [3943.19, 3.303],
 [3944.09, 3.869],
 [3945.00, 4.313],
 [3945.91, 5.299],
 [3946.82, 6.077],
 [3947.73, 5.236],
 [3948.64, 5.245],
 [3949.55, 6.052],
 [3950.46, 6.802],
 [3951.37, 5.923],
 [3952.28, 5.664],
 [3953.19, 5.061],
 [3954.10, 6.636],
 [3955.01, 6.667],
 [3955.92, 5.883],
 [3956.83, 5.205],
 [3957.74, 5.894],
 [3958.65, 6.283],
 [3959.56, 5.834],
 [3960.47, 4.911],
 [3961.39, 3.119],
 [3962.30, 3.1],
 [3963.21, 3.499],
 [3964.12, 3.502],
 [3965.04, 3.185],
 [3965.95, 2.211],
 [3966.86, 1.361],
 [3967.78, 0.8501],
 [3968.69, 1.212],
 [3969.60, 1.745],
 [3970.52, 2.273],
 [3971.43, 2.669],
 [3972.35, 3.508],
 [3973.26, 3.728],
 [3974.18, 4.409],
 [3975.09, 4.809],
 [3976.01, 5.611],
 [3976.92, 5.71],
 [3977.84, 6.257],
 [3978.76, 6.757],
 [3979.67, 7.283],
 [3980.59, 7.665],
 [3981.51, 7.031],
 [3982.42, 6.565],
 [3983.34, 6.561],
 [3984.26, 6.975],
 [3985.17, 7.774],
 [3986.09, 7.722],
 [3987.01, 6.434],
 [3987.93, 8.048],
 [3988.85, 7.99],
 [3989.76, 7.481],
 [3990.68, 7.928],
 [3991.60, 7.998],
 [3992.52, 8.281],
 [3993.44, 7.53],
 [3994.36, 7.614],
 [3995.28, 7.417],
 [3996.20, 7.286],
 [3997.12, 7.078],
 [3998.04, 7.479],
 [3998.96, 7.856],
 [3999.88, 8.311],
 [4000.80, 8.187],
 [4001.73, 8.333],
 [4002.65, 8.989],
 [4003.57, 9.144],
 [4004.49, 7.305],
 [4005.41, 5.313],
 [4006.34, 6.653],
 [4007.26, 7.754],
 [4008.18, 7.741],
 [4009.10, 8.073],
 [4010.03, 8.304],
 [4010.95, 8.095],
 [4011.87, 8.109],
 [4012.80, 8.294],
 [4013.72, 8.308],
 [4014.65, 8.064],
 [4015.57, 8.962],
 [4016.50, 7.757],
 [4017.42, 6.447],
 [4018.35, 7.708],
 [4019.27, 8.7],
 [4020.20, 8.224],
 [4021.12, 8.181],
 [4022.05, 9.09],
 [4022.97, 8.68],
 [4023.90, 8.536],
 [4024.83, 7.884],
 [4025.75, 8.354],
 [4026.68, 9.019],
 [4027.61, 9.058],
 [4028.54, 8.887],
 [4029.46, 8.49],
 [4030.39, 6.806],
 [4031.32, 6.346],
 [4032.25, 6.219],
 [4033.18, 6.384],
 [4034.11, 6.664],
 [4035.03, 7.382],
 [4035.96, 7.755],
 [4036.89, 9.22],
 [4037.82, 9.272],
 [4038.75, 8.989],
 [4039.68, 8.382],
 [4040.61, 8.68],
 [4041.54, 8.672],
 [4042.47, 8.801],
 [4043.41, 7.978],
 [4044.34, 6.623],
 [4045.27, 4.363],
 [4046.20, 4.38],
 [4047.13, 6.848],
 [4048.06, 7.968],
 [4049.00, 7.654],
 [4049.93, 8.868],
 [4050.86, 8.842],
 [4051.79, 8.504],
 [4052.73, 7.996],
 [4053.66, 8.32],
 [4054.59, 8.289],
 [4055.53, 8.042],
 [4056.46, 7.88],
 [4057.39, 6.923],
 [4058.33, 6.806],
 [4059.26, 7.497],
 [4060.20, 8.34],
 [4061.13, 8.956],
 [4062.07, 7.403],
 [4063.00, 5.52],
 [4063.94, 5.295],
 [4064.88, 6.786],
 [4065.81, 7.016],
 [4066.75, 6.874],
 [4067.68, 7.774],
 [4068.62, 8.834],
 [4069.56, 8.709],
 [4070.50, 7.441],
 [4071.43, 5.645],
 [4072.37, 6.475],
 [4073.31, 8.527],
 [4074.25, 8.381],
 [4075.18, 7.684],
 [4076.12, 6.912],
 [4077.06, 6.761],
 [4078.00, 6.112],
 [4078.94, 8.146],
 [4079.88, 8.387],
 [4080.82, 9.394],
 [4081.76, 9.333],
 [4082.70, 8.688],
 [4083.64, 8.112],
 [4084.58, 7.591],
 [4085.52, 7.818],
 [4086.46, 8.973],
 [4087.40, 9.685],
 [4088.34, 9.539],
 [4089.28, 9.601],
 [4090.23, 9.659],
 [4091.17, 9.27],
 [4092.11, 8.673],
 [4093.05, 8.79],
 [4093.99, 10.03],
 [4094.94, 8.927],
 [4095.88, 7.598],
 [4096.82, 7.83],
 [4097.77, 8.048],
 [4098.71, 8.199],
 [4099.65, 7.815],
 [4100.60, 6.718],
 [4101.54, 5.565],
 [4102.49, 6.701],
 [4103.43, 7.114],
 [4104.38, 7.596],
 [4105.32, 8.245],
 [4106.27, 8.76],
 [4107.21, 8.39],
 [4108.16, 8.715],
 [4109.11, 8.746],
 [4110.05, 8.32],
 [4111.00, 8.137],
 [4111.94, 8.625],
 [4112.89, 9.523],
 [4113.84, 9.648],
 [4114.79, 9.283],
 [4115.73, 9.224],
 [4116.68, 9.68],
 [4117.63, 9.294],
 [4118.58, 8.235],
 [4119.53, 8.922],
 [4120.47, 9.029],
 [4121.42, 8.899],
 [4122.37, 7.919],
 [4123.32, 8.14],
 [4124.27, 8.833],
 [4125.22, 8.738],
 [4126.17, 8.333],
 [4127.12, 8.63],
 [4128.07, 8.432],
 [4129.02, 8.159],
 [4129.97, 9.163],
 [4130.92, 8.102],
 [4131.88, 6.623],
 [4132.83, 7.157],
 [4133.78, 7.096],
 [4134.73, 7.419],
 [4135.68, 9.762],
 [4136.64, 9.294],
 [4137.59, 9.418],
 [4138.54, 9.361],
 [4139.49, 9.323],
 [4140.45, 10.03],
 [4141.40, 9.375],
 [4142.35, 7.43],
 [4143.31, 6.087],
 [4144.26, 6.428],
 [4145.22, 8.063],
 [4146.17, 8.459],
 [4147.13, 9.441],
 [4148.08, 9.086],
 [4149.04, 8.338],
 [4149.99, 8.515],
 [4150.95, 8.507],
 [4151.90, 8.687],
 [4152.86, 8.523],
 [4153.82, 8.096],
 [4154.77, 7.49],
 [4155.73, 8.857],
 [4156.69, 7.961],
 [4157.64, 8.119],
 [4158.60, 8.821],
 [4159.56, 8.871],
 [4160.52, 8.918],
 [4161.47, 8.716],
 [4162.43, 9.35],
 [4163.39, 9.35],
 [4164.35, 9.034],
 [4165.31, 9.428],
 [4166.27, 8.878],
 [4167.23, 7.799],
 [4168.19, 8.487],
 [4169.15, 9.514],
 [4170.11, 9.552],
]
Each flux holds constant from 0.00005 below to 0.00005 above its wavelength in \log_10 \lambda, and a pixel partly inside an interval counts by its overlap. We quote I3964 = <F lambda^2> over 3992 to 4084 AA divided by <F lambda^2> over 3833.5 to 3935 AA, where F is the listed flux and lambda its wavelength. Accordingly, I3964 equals 1.88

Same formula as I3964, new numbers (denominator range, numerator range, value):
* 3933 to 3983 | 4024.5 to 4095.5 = 1.91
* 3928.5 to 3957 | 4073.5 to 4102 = 2.22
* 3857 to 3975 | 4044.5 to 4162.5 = 2.01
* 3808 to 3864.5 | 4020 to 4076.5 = 2.17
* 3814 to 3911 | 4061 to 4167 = 2.21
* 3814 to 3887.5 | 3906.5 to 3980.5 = 1.22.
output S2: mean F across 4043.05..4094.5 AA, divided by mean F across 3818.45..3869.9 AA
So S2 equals 2.11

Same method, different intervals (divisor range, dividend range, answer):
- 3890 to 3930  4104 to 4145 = 1.57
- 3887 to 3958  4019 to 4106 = 1.62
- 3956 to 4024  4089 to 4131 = 1.31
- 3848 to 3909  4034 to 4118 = 1.72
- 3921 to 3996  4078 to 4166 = 1.78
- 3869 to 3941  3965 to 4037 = 1.50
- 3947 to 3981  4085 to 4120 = 1.84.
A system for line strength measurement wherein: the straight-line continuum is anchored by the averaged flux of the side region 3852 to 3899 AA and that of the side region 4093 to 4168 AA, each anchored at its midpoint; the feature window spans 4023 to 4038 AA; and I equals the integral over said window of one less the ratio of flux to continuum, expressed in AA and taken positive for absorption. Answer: -2.1 AA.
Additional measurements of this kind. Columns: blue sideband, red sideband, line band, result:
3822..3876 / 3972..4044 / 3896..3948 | 8.2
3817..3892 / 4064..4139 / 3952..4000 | 3.6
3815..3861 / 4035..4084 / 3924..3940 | 7.5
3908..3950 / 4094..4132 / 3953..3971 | 4.2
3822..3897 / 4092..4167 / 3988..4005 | -4.3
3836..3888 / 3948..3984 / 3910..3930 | -3.3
